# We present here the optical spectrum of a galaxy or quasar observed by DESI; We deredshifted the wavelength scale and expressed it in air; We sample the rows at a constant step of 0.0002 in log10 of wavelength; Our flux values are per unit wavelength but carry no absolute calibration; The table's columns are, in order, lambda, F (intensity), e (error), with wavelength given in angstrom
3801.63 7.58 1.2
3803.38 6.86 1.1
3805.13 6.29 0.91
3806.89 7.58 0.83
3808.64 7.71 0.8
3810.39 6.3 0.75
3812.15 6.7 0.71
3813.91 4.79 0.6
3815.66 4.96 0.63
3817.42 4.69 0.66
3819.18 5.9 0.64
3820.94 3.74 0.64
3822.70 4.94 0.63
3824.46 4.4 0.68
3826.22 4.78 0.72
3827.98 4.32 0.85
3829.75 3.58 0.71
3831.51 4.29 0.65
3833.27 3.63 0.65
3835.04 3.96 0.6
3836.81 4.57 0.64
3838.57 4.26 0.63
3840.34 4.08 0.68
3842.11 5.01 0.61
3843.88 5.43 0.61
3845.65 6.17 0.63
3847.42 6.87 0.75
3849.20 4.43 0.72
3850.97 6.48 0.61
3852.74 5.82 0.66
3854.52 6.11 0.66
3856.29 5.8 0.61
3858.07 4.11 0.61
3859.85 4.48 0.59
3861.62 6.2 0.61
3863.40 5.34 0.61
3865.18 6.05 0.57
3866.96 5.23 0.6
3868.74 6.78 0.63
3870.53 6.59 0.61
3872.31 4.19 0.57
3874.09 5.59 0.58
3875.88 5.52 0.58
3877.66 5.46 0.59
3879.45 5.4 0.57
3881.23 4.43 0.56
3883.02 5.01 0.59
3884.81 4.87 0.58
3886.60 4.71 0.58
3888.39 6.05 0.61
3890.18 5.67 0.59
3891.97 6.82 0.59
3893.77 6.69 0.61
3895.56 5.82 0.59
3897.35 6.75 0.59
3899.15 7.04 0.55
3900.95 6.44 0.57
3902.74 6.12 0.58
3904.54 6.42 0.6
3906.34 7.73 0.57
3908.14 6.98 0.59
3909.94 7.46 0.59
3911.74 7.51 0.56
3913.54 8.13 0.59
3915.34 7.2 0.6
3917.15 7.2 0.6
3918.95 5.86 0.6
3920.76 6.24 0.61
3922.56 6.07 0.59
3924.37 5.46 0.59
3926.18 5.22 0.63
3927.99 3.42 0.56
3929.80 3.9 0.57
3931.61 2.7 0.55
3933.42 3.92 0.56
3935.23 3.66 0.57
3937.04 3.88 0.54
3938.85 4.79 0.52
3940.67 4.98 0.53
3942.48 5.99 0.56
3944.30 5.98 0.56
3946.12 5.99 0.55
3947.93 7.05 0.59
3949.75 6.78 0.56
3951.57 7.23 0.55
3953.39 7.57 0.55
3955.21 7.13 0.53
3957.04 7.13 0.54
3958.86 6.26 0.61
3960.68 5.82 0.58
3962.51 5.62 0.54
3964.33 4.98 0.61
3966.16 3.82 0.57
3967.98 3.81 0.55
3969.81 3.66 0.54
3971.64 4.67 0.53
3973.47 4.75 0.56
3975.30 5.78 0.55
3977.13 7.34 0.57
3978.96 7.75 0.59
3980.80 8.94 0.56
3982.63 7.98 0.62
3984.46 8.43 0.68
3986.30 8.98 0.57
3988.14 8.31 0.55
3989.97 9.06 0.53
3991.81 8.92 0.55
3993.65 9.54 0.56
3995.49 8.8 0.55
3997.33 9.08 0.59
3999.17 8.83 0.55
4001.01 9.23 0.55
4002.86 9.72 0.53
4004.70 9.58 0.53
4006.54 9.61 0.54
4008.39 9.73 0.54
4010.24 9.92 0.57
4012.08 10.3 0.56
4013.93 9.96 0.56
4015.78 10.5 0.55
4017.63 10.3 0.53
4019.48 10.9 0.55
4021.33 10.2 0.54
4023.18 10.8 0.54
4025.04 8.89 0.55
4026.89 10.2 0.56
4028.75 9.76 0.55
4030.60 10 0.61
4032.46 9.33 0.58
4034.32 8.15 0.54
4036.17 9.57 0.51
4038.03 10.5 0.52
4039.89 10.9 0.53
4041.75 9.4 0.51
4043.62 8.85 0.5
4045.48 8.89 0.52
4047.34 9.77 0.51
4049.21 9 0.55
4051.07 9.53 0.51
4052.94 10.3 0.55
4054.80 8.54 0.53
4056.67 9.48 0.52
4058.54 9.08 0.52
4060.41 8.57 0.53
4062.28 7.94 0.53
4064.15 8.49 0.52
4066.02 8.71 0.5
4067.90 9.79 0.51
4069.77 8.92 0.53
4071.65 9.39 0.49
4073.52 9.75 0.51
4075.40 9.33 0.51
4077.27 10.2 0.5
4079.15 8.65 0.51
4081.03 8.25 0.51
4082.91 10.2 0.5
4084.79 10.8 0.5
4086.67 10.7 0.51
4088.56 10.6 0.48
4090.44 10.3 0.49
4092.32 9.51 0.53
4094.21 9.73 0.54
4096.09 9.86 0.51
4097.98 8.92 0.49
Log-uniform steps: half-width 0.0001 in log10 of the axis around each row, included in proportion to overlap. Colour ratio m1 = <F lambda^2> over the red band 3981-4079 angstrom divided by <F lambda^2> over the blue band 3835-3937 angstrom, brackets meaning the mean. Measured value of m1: 1.79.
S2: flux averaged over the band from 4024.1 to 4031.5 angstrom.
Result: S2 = 9.71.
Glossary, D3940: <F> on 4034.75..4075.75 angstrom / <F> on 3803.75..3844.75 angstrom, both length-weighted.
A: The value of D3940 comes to 1.84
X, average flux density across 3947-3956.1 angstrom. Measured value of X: 7.15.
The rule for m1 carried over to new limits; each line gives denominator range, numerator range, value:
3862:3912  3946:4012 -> 1.31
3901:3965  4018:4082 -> 1.67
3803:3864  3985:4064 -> 1.99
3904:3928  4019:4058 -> 1.55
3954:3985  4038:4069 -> 1.58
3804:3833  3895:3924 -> 1.35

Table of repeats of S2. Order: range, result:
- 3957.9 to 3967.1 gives 5.31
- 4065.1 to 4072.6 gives 9.2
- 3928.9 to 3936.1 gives 3.55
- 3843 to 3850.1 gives 5.72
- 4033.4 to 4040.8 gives 9.79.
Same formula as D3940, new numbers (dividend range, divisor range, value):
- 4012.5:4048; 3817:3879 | 1.92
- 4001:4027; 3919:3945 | 2.10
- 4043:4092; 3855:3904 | 1.65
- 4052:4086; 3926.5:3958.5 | 1.70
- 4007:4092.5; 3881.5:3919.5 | 1.49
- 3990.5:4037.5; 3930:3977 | 1.80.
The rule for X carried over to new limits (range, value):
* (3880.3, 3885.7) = 4.78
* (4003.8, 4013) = 9.83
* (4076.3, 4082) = 9.05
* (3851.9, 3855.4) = 5.96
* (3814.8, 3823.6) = 4.84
